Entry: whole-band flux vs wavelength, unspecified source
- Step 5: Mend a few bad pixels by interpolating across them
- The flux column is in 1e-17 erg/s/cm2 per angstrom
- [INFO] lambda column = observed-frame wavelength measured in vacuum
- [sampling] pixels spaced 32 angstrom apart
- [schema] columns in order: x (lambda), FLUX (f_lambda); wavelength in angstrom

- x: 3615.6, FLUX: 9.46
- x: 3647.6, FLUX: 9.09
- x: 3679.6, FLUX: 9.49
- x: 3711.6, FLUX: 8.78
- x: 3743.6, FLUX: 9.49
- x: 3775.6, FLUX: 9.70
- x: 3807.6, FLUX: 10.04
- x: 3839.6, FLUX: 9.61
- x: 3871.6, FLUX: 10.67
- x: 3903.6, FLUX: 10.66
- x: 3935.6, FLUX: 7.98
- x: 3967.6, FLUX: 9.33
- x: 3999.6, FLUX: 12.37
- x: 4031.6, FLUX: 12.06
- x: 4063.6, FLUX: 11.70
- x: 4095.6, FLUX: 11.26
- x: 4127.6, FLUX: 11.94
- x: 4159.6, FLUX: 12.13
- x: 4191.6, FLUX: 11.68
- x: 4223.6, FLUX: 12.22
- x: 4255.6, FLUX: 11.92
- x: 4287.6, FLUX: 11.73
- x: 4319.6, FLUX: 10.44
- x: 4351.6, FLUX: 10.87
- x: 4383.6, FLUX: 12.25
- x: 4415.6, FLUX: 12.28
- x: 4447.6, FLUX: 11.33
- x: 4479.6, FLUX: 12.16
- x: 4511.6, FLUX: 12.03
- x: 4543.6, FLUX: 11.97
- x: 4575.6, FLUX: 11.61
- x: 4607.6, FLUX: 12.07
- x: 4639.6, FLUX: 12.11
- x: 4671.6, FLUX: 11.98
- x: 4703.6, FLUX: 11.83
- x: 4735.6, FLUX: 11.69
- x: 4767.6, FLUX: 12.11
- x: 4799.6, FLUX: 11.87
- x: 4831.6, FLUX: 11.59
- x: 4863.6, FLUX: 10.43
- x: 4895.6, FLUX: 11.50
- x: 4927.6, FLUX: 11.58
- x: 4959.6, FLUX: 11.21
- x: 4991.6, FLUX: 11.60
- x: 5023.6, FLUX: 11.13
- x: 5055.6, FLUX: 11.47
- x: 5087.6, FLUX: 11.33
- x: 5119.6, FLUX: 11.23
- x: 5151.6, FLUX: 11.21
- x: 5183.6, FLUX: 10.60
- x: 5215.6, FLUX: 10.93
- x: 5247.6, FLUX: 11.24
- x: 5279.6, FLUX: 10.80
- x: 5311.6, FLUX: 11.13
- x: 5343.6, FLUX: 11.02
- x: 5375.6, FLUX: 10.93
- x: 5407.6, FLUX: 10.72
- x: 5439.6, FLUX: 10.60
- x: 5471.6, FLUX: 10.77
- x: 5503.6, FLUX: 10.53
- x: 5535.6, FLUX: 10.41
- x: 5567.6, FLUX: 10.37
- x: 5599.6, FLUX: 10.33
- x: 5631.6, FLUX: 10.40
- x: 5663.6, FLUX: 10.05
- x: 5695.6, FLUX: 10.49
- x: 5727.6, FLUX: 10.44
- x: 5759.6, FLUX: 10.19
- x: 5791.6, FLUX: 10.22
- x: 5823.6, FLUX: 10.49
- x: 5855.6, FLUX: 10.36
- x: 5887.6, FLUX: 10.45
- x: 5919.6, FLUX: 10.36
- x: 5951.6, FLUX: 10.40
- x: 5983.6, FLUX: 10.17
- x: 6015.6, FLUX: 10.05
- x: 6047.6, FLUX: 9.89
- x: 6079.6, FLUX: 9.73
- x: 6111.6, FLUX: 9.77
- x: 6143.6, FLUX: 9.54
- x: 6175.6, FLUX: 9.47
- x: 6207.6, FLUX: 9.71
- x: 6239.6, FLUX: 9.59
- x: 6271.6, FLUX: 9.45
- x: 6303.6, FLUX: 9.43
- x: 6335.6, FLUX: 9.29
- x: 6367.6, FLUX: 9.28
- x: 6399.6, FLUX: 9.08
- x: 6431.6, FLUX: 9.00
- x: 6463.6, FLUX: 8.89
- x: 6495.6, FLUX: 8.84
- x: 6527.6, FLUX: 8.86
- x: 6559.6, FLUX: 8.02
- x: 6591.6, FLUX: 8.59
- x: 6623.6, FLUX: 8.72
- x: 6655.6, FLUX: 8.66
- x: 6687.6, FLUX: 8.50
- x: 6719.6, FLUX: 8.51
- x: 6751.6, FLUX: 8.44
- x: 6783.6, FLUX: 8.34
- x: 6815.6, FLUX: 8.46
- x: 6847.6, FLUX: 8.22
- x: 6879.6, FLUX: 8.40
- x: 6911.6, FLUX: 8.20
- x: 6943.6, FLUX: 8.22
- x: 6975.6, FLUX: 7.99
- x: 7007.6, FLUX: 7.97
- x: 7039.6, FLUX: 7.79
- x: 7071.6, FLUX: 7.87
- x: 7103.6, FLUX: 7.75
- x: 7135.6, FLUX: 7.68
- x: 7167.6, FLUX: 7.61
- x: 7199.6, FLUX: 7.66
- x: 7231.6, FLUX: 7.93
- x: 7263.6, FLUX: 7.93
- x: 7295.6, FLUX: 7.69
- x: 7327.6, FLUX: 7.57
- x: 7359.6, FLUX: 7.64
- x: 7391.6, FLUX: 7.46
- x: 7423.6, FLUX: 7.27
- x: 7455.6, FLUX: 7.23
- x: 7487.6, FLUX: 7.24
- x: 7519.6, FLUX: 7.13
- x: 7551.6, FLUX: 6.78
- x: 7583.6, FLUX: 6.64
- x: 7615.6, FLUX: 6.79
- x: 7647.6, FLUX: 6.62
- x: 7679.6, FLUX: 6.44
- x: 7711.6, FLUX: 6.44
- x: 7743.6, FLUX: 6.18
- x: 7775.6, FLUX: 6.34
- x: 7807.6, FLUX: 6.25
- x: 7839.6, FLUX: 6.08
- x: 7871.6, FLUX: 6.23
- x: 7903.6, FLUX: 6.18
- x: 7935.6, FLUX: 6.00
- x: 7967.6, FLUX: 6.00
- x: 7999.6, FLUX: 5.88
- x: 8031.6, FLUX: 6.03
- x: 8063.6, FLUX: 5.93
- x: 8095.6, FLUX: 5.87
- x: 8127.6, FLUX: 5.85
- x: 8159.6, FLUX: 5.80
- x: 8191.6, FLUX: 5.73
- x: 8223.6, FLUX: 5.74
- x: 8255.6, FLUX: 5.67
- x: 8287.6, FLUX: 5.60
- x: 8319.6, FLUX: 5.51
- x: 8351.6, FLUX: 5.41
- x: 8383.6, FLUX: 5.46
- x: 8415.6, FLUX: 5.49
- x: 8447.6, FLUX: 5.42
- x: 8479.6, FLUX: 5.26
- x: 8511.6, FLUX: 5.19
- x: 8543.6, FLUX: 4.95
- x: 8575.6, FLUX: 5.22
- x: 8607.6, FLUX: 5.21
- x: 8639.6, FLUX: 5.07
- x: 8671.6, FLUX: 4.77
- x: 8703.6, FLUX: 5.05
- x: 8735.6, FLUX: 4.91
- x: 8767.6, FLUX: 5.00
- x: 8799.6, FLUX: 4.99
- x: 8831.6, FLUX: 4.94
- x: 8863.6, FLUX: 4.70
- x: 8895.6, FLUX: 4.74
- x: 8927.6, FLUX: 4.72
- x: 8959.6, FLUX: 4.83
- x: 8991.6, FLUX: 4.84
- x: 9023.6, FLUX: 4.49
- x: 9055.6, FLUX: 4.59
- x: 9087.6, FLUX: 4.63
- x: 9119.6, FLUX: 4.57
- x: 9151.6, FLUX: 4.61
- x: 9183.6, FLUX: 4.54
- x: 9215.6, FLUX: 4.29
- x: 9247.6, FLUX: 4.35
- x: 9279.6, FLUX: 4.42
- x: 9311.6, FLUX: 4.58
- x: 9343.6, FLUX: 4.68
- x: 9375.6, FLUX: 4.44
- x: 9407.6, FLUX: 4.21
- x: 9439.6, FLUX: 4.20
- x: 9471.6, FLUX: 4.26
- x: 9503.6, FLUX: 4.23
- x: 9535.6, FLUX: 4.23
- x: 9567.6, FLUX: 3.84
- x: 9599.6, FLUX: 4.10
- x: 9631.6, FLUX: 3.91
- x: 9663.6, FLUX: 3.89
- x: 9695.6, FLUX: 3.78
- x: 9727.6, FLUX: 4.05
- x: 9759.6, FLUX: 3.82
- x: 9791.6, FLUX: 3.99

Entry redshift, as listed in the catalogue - -0.001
